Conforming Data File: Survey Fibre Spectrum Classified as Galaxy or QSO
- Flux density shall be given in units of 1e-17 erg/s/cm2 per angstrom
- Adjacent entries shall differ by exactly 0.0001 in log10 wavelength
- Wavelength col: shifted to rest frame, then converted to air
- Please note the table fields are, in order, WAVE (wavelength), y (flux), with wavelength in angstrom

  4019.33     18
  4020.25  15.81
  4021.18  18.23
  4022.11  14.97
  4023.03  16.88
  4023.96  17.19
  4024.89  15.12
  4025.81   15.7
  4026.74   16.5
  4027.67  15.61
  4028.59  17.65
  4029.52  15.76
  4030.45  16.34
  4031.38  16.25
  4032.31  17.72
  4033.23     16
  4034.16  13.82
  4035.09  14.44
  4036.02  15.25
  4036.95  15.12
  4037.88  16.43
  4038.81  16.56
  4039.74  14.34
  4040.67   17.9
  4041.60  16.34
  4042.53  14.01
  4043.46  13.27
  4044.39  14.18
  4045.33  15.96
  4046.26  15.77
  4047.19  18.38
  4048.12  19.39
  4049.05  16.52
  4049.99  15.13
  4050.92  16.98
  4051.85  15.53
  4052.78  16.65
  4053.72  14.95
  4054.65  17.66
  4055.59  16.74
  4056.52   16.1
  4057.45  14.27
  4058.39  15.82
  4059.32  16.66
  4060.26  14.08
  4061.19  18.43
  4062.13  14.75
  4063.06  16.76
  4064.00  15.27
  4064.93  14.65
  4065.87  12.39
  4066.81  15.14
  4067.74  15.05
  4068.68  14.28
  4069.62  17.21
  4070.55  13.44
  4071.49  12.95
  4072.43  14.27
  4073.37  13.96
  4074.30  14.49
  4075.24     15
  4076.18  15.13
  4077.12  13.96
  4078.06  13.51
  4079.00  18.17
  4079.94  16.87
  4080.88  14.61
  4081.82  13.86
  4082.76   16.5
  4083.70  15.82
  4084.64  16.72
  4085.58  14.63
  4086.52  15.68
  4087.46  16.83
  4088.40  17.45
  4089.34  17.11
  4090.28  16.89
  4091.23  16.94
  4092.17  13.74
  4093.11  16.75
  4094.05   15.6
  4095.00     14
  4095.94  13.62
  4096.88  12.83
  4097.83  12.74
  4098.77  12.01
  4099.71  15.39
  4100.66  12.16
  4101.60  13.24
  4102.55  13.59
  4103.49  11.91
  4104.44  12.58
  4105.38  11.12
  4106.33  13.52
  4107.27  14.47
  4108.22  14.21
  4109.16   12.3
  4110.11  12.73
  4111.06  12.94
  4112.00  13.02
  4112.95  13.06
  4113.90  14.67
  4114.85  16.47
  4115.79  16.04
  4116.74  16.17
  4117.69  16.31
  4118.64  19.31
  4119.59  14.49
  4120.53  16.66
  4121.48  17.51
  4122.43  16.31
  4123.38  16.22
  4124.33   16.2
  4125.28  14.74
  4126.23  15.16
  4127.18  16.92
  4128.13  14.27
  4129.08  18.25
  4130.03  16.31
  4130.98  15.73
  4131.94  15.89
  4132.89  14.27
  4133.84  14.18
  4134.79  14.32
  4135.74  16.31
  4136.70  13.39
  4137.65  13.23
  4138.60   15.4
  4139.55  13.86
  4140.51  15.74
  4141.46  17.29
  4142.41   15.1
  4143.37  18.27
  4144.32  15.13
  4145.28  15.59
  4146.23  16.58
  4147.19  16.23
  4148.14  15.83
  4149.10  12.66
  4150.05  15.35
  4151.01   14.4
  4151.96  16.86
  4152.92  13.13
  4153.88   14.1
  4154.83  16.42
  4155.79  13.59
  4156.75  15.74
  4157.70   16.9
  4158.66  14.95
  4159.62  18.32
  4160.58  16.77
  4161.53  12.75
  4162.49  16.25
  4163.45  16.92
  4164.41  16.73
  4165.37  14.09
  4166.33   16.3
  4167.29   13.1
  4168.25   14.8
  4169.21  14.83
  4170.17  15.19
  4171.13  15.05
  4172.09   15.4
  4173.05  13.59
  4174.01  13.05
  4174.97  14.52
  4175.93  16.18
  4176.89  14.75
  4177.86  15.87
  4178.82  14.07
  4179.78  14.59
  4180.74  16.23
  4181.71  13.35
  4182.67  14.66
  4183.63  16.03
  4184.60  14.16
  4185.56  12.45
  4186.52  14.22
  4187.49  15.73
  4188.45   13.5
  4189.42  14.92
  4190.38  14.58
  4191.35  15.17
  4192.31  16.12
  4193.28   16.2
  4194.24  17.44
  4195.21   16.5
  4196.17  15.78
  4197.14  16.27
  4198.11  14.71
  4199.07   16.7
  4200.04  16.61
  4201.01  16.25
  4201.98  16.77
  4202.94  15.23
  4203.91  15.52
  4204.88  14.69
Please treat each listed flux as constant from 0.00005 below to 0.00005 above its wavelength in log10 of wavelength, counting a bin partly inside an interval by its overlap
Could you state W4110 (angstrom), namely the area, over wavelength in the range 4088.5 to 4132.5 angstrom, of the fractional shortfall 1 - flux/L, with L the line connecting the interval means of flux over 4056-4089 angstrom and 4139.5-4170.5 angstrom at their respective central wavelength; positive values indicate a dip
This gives 1.5 angstrom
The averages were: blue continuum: 15.3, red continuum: 15.5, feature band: 14.8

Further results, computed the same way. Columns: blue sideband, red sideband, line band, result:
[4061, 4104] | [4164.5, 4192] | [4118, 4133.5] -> -1.4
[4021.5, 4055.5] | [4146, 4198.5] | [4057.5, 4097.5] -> 1.3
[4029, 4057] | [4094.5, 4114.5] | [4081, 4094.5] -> -2.0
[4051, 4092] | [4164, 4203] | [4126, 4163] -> -0.3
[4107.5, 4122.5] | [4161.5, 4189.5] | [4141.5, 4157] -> -0.4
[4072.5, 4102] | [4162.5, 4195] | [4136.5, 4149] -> -0.4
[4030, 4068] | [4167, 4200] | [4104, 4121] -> 1.1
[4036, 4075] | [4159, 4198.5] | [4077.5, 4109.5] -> 1.6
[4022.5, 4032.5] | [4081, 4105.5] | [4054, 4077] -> 0.3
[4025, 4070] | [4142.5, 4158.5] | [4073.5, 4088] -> 0.2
